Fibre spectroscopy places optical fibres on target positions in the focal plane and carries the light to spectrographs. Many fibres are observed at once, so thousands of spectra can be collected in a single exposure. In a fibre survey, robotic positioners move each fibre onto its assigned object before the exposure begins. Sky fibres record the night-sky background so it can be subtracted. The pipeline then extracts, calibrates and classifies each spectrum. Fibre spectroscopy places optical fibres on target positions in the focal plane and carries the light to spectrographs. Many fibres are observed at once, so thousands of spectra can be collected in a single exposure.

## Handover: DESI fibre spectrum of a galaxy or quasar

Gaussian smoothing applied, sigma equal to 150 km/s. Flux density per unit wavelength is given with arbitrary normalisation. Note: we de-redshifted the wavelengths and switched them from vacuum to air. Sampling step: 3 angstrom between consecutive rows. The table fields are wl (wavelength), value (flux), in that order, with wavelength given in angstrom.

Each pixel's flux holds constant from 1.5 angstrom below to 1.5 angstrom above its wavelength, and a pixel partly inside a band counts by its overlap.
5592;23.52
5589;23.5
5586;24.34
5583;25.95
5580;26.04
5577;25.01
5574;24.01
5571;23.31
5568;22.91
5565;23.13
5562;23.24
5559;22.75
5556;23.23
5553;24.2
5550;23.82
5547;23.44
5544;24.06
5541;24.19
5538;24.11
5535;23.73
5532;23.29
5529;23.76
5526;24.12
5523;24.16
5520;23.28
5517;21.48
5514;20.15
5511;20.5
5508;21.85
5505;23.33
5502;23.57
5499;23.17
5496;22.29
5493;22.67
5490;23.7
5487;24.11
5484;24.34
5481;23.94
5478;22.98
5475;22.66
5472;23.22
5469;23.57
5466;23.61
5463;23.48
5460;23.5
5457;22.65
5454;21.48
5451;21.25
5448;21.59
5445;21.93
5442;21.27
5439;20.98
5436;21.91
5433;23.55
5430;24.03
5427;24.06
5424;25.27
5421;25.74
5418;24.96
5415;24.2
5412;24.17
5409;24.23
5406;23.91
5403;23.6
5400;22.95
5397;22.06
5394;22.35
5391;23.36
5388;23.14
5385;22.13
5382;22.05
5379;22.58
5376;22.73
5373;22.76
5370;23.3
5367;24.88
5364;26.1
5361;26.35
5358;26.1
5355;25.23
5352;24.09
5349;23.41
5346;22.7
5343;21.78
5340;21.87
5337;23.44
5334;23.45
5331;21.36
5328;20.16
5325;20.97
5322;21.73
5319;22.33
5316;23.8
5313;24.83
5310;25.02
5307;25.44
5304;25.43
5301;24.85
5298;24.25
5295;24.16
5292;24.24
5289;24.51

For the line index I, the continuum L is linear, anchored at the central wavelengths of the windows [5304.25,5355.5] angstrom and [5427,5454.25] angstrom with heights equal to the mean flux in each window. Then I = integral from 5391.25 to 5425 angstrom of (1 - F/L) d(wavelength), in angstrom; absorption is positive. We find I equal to -2.3 angstrom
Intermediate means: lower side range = 23.1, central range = 23.9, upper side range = 22.1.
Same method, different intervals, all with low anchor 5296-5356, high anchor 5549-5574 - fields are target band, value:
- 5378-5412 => 0.46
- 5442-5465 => 1.08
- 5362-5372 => -0.61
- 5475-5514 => 0.71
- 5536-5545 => -0.29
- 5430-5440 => 0.36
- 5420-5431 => -0.68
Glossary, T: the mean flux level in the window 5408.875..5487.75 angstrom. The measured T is 23.3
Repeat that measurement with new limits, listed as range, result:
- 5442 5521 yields 22.7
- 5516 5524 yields 23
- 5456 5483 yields 23.3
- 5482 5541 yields 23.1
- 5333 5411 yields 23.5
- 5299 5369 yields 23.7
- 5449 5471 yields 22.8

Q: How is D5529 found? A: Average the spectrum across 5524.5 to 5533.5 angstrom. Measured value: 23.7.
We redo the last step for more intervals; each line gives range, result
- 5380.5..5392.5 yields 22.7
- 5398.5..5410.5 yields 23.7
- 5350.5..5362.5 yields 25.4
